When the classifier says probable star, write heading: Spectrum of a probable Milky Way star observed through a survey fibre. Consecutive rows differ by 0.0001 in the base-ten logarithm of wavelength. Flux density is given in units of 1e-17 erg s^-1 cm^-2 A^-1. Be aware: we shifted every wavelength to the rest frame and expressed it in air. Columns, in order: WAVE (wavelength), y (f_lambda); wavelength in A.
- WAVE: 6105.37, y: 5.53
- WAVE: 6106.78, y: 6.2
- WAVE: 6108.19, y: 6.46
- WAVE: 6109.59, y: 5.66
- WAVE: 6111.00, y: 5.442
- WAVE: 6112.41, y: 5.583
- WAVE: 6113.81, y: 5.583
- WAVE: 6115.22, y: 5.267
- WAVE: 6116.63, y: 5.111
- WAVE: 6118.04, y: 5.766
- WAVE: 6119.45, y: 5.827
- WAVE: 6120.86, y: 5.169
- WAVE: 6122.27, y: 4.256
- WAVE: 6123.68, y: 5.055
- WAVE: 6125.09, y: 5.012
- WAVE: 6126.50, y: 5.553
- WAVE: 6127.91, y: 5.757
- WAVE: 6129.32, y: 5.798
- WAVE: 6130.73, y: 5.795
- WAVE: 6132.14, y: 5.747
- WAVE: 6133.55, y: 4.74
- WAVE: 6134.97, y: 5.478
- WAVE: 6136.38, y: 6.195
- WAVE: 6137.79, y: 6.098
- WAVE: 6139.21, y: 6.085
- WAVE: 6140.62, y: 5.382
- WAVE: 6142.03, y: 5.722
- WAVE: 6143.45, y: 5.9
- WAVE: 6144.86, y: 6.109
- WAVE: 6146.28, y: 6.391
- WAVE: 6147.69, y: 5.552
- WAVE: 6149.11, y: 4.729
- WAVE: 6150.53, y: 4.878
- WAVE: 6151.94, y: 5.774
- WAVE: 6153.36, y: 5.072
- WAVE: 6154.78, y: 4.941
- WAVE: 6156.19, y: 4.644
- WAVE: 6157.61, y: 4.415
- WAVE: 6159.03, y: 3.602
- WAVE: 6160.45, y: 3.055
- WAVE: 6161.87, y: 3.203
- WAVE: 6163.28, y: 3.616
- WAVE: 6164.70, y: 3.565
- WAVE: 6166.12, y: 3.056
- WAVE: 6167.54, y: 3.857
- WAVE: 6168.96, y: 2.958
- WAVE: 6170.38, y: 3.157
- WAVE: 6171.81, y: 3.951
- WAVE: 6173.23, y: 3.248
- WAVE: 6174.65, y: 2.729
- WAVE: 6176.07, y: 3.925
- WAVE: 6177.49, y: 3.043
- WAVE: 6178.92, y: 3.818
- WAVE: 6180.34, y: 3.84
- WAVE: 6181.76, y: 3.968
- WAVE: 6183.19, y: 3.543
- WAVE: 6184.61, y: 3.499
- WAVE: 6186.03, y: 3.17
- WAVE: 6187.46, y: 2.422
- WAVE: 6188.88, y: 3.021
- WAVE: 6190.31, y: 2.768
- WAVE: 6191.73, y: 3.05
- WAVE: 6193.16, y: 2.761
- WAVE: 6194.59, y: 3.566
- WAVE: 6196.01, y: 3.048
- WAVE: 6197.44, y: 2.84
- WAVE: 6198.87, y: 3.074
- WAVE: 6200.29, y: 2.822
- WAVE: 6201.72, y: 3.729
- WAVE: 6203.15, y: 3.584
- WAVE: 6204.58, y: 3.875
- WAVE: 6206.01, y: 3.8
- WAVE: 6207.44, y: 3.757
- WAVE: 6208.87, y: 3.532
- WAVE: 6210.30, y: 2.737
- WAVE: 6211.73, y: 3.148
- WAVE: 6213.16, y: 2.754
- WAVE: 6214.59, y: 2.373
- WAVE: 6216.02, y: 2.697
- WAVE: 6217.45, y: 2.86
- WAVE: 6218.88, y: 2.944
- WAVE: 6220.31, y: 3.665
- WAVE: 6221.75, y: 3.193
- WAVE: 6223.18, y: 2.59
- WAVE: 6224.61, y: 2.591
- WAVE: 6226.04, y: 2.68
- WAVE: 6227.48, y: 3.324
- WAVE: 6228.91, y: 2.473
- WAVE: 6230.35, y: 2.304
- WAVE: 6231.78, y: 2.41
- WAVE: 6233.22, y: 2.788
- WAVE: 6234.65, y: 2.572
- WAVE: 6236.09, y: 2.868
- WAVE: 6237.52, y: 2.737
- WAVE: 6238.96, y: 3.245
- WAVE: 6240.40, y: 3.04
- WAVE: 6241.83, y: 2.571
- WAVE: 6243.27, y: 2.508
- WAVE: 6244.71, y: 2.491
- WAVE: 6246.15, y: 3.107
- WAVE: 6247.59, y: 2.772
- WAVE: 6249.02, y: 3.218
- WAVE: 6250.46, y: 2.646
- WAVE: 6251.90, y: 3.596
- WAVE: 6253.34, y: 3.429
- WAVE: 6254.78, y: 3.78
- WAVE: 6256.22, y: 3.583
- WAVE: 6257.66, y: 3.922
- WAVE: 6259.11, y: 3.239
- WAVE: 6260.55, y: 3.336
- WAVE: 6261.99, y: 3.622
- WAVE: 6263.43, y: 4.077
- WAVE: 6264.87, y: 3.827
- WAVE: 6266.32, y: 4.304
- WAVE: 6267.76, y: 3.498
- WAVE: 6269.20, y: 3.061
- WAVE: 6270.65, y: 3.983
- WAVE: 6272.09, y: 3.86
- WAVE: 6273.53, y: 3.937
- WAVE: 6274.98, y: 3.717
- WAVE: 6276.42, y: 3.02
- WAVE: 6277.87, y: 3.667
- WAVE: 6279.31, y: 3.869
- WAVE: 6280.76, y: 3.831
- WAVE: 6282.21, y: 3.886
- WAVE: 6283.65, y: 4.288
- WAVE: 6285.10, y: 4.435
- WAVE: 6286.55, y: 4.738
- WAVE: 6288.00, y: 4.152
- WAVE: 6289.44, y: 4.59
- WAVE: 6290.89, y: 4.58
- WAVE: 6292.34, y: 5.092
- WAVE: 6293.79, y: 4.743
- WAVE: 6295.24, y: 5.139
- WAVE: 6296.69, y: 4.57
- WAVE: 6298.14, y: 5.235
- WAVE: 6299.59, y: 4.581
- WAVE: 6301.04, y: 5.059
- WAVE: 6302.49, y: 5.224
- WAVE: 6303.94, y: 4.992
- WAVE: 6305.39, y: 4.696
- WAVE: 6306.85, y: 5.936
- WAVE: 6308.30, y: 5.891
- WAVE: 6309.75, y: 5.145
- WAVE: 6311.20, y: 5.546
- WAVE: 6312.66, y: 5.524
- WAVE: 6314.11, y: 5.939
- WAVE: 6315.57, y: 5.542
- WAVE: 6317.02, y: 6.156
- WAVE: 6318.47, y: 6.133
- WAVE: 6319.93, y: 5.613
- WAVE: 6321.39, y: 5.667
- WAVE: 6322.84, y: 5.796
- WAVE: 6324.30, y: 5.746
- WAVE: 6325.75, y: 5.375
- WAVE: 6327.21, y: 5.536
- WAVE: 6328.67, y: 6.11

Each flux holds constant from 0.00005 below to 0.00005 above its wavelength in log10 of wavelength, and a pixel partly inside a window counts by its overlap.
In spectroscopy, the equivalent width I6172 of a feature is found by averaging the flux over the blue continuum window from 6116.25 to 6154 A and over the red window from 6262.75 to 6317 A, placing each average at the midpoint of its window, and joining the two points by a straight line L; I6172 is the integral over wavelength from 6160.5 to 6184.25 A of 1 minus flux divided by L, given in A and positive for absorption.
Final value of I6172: 8.2 A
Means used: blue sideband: 5.52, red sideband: 4.57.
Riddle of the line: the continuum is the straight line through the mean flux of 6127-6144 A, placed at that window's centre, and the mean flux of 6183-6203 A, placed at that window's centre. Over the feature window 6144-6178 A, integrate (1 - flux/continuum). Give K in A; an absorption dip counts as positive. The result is 3.3 A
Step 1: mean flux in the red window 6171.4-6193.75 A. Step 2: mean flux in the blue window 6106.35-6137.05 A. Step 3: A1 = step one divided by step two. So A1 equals 0.60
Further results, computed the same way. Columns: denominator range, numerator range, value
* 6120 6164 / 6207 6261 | 0.58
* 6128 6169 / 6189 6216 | 0.64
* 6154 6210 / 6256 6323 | 1.33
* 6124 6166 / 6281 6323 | 1.00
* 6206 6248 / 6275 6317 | 1.67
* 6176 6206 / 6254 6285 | 1.13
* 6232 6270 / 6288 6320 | 1.63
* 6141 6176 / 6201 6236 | 0.69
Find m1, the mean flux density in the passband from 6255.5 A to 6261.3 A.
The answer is 3.52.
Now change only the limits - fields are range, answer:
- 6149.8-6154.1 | 5.23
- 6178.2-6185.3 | 3.73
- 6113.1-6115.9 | 5.44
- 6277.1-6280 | 3.76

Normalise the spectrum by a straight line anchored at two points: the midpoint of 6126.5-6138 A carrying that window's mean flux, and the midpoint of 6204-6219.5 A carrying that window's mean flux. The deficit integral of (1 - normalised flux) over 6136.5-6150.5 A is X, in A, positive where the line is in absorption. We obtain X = -1.13 A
